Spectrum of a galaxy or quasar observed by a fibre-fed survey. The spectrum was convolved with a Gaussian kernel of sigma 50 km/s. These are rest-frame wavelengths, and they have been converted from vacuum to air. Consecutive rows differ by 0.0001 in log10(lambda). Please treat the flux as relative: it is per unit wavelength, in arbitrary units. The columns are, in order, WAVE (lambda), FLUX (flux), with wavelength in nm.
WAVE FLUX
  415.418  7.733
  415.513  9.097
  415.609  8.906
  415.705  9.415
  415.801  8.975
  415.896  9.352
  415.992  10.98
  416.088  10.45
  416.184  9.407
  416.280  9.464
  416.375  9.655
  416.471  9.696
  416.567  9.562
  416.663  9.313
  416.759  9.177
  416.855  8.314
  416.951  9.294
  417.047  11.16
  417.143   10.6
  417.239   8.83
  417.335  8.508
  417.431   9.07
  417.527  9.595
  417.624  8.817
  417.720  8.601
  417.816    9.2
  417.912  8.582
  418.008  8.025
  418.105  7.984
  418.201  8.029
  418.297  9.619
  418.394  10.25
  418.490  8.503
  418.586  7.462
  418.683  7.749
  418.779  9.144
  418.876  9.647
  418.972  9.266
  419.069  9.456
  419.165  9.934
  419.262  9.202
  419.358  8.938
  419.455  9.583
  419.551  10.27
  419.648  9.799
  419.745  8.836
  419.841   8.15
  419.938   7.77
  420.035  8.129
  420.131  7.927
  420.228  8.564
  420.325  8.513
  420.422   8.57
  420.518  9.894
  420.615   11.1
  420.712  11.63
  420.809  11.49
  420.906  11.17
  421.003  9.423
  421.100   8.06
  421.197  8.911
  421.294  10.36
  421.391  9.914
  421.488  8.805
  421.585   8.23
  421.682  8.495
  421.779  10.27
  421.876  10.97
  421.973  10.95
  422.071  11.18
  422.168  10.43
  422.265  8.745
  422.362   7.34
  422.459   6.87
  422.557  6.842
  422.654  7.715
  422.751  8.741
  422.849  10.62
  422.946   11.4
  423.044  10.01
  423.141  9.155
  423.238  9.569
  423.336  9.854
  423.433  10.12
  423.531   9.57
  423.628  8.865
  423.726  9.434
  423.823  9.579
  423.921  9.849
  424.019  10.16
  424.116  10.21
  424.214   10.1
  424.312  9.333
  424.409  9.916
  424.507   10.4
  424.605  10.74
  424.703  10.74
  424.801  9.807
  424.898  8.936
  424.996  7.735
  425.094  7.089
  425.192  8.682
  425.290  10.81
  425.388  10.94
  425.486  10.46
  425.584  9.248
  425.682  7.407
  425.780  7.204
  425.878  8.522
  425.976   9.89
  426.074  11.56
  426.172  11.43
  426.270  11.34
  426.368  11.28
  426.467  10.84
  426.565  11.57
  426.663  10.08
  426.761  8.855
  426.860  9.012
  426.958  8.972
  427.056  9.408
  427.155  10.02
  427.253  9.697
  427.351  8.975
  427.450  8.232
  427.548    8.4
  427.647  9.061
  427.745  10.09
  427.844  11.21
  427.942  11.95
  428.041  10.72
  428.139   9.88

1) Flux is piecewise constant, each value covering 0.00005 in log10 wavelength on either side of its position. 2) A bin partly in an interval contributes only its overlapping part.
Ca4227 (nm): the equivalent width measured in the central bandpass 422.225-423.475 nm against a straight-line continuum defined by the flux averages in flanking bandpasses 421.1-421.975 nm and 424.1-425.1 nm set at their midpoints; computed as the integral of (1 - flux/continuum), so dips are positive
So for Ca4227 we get 0.07 nm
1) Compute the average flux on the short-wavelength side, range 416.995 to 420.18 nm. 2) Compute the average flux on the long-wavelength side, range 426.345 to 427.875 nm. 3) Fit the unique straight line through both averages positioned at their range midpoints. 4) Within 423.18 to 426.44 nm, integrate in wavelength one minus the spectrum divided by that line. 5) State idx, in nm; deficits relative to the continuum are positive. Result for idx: -0.080 nm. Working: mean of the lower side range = 8.99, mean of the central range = 9.73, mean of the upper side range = 9.68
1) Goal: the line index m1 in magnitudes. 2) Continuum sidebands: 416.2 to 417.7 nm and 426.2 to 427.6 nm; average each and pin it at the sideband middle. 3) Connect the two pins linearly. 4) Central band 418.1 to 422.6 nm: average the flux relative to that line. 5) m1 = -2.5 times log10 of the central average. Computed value 0.04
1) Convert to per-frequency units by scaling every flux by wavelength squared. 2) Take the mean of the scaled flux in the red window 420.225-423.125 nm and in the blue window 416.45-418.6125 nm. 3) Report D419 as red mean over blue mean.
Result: 1.1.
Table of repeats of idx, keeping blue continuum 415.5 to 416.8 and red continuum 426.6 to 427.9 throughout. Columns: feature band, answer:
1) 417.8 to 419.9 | 0.119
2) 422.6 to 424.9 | -0.081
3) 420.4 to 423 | -0.023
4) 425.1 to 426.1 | 0.013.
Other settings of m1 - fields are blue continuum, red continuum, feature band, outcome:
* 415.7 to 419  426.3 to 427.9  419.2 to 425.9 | 0.01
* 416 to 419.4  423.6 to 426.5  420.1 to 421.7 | -0.01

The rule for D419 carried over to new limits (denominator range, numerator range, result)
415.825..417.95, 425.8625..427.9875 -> 1.12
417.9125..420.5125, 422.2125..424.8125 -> 1.09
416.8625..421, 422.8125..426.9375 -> 1.10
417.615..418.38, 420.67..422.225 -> 1.17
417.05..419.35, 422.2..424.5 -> 1.06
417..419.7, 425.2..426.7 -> 1.15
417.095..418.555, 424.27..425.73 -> 1.10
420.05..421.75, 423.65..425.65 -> 1.04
